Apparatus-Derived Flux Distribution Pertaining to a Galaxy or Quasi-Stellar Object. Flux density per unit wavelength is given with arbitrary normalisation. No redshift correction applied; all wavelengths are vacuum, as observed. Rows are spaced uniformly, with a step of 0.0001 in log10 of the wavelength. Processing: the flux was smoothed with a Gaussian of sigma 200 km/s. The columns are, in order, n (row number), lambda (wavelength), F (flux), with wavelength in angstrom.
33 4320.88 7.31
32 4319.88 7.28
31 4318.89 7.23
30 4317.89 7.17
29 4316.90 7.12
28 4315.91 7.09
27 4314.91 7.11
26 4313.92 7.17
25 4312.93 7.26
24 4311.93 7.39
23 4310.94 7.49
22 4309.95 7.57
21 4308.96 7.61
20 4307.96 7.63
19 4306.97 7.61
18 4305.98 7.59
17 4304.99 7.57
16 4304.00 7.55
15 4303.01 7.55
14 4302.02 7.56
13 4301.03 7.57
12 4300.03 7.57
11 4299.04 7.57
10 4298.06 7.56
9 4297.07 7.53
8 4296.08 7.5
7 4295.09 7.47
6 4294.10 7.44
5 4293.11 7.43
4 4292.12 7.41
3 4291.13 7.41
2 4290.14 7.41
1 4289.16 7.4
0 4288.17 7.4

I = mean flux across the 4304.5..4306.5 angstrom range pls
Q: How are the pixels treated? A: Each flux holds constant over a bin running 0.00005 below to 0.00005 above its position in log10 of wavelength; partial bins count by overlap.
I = 7.59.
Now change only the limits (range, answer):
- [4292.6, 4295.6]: 7.43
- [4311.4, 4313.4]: 7.31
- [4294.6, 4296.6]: 7.48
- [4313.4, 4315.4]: 7.17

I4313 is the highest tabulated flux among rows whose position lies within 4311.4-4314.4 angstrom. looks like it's 7.39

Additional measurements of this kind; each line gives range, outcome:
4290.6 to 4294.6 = 7.44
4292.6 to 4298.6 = 7.56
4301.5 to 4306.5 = 7.59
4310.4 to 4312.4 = 7.49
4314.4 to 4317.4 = 7.12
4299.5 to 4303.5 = 7.57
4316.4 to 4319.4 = 7.23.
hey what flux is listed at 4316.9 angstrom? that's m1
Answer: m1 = 7.12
